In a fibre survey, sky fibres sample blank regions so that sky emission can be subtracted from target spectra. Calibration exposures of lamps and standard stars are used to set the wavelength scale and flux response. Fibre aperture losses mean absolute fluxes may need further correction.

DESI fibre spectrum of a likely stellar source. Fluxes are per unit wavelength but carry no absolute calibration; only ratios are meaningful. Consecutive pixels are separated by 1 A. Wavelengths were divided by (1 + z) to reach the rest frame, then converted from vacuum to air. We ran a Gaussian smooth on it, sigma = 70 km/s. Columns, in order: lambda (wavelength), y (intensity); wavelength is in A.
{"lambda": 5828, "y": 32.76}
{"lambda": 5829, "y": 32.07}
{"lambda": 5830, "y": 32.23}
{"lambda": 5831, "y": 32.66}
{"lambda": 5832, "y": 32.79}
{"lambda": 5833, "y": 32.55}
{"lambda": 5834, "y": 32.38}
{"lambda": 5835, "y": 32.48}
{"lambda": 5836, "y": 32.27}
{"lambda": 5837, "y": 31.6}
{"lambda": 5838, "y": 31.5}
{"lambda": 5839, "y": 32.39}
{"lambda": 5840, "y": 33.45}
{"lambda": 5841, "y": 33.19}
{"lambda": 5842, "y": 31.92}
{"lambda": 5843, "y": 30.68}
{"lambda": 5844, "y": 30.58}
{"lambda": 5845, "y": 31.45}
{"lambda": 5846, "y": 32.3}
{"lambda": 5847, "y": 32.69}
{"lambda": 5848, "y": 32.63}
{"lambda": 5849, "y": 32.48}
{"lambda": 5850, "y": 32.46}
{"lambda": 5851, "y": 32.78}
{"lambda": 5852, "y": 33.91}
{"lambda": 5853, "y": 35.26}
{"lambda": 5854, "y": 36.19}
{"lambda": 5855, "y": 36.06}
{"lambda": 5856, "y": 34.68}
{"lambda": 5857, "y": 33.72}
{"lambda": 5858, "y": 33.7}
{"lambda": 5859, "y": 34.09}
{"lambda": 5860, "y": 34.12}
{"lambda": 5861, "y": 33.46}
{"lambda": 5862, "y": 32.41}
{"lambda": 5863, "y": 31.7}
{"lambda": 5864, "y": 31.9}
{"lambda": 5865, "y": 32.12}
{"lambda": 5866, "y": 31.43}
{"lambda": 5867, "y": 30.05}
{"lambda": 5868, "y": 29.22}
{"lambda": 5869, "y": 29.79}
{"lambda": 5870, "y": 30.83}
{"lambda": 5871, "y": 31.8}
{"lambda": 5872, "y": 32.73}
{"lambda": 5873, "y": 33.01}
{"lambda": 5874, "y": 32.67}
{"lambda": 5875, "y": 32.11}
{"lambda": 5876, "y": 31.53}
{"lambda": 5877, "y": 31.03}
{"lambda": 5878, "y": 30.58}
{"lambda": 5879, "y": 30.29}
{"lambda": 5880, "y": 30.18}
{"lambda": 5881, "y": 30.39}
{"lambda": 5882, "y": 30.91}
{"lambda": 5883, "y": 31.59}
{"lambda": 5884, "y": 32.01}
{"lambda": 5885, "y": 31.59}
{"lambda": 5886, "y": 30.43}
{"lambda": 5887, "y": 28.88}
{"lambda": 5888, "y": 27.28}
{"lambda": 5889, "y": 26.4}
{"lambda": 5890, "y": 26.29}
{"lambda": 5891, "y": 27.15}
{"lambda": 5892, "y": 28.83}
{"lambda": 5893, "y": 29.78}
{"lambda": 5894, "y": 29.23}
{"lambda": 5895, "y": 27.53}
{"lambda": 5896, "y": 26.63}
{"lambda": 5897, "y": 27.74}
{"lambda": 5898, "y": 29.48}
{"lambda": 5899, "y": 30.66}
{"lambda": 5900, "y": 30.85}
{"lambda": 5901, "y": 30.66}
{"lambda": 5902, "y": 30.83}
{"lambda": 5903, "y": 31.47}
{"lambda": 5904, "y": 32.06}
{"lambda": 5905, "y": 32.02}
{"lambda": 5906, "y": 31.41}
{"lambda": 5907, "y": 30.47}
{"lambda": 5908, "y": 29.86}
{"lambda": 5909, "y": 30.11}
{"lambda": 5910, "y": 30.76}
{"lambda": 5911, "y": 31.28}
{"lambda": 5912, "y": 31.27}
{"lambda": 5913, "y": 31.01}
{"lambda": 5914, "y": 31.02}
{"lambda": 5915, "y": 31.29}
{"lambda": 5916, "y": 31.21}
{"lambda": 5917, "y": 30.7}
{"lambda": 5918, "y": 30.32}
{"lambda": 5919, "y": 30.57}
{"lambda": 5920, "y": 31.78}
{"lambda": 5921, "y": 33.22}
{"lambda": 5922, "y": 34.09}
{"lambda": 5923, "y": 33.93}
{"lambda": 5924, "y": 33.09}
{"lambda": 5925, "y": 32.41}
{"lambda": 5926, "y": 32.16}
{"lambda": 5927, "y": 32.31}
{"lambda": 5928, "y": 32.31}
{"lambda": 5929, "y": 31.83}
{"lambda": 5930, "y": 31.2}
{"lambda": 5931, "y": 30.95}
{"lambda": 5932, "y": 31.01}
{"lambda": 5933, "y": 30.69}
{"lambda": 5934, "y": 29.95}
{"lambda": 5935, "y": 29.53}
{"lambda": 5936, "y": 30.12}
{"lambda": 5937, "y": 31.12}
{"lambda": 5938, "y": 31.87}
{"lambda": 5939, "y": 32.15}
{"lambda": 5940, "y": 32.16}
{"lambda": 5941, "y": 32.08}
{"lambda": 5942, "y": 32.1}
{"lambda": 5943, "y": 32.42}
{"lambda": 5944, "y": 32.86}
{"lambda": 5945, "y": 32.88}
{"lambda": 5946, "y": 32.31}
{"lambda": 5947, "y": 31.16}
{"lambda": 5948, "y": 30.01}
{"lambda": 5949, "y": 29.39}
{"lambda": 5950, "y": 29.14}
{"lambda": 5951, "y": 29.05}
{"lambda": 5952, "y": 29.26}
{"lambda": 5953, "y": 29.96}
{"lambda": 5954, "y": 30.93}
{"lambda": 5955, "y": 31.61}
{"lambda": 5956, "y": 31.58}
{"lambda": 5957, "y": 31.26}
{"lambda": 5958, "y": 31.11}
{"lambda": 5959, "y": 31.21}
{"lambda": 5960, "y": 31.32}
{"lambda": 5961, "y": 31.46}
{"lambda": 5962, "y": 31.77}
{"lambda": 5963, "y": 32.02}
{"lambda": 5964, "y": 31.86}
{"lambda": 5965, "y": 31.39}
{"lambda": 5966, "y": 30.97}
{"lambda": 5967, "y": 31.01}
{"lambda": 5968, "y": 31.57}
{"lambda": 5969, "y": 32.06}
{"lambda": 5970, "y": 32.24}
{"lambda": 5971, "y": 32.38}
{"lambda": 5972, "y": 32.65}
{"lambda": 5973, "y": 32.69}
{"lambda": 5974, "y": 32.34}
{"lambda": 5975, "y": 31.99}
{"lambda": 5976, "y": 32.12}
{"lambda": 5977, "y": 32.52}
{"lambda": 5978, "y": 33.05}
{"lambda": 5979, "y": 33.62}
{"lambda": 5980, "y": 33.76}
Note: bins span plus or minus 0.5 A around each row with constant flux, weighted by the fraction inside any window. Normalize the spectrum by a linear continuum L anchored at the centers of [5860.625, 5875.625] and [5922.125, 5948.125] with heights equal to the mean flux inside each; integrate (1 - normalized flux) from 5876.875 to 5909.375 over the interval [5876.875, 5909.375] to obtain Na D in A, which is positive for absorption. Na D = 1.93 A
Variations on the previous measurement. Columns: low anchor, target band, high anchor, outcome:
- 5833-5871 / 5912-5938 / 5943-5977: 0.2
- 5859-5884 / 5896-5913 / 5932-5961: 0.4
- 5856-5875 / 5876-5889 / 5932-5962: 0.7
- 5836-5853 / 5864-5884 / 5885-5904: -0.5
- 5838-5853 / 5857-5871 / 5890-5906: -0.2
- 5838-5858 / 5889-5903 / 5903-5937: 1.3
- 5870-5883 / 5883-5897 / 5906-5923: 1.2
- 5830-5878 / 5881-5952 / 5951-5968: 2.1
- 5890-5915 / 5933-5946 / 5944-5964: -0.4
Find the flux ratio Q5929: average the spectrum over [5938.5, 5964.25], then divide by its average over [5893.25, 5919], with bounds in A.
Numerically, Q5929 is 1.0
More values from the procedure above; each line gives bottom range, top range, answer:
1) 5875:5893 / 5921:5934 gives 1.08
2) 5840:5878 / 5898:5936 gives 0.96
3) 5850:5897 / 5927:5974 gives 1.00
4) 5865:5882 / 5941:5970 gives 1.00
